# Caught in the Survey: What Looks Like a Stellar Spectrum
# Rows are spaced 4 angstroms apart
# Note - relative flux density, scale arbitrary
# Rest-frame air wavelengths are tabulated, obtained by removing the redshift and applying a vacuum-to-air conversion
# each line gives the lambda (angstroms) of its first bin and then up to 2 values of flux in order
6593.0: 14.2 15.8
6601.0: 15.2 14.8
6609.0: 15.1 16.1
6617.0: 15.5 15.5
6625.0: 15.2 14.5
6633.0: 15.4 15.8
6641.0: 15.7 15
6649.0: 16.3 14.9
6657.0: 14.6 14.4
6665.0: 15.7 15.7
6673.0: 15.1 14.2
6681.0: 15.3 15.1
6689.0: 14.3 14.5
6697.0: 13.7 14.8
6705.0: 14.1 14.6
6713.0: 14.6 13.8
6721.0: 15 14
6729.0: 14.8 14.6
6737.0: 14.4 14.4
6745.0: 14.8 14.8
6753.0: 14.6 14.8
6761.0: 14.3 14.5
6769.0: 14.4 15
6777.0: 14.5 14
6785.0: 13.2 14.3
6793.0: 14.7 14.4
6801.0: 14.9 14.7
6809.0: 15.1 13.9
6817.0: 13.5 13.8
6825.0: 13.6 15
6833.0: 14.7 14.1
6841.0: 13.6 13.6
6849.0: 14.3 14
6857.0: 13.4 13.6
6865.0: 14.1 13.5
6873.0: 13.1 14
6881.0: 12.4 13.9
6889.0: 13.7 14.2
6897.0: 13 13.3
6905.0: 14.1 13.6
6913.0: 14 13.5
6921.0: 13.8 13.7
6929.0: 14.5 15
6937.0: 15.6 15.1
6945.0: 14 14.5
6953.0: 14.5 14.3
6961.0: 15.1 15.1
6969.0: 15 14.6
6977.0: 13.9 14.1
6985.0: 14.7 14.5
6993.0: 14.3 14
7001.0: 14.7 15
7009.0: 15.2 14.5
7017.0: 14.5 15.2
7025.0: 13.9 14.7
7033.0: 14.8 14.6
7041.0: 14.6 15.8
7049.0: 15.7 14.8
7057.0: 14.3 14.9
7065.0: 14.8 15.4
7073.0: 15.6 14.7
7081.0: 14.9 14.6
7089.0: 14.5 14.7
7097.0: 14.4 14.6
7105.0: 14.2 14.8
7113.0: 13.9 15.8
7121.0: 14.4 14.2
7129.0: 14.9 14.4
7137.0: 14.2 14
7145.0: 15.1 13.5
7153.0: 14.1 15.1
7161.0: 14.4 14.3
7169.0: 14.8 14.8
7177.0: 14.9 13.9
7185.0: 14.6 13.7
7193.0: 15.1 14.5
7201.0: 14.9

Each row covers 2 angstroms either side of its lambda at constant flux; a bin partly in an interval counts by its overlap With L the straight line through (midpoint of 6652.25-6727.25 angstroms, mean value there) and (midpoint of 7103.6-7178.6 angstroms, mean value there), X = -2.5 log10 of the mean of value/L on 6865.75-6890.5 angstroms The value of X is 0.088 mag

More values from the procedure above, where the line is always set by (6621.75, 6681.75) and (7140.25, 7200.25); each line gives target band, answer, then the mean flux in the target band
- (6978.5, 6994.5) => 0.03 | 14.4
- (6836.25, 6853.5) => 0.08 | 13.9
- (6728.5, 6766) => 0.03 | 14.6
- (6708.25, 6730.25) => 0.05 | 14.4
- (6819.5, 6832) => 0.06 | 14.2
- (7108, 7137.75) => 0.00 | 14.6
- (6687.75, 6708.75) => 0.06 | 14.3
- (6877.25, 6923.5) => 0.09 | 13.6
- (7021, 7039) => 0.01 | 14.6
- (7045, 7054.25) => -0.06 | 15.4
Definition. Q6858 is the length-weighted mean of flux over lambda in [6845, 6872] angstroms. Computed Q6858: 13.8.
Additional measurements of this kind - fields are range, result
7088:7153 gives 14.5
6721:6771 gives 14.6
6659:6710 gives 14.7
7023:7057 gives 14.8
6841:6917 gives 13.6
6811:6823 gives 13.7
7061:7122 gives 14.8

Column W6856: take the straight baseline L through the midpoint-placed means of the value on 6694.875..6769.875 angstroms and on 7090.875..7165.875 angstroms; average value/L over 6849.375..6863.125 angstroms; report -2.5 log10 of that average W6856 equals 0.056 mag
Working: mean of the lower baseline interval 14.5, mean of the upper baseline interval 14.5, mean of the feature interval 13.7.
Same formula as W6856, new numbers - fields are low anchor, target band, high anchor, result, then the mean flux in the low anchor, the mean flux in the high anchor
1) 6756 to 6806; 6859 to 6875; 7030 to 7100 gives 0.08 mag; 14.4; 14.9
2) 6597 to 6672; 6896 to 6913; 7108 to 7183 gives 0.10 mag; 15.3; 14.5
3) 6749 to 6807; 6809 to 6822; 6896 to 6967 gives 0.04 mag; 14.5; 14.3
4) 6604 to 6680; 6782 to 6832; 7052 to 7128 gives 0.06 mag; 15.2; 14.7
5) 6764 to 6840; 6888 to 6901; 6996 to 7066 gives 0.07 mag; 14.3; 14.8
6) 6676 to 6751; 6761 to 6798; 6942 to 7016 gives 0.02 mag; 14.5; 14.6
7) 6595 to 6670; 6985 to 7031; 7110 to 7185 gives 0.01 mag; 15.3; 14.5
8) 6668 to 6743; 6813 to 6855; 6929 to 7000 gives 0.04 mag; 14.6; 14.6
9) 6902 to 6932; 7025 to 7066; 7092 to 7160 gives -0.04 mag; 13.9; 14.5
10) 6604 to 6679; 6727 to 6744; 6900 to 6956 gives 0.03 mag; 15.2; 14.2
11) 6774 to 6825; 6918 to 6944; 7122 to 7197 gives -0.02 mag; 14.2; 14.4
